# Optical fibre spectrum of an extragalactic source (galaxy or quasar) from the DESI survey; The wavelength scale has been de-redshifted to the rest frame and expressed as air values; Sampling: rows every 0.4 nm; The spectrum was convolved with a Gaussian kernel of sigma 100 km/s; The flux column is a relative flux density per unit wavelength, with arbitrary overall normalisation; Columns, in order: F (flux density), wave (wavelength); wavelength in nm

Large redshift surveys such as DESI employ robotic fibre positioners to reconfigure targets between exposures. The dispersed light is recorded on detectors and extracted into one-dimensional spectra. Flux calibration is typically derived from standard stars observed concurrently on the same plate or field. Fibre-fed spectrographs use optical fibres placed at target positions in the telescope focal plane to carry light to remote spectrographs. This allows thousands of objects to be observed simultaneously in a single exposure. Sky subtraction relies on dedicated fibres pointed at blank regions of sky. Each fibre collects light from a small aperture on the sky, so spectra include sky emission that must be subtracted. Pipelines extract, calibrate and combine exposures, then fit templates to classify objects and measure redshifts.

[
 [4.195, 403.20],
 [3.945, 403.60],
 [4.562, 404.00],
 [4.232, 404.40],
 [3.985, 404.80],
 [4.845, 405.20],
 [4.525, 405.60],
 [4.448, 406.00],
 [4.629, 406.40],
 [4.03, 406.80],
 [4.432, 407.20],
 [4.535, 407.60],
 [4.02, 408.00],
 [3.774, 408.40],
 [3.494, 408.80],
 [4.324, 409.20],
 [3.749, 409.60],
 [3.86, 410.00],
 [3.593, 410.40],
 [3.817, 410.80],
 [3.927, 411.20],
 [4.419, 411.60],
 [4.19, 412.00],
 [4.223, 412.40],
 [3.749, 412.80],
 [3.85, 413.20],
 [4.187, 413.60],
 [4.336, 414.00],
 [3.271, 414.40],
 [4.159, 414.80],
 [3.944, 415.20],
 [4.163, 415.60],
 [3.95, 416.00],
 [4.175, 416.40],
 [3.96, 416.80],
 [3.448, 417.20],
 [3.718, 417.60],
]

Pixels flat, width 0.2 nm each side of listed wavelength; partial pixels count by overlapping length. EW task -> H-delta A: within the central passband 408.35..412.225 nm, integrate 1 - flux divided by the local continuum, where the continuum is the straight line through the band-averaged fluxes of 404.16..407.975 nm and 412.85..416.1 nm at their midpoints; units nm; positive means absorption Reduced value 0.24 nm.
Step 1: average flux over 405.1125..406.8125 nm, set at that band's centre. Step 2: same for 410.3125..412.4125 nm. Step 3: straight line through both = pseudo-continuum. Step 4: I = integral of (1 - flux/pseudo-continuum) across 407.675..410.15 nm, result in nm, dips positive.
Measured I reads 0.20 nm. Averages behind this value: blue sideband 4.52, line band 3.9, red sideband 4.03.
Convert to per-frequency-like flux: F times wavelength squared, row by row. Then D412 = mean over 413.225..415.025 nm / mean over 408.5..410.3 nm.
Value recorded 1.1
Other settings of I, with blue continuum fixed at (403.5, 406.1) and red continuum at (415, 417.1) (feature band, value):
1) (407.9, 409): 0.13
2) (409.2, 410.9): 0.16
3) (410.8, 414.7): 0.10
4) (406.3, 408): -0.02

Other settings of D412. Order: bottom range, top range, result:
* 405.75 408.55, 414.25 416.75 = 0.96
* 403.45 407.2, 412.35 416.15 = 0.95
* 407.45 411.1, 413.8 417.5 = 1.04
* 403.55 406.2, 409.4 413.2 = 0.93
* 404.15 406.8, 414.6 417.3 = 0.95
